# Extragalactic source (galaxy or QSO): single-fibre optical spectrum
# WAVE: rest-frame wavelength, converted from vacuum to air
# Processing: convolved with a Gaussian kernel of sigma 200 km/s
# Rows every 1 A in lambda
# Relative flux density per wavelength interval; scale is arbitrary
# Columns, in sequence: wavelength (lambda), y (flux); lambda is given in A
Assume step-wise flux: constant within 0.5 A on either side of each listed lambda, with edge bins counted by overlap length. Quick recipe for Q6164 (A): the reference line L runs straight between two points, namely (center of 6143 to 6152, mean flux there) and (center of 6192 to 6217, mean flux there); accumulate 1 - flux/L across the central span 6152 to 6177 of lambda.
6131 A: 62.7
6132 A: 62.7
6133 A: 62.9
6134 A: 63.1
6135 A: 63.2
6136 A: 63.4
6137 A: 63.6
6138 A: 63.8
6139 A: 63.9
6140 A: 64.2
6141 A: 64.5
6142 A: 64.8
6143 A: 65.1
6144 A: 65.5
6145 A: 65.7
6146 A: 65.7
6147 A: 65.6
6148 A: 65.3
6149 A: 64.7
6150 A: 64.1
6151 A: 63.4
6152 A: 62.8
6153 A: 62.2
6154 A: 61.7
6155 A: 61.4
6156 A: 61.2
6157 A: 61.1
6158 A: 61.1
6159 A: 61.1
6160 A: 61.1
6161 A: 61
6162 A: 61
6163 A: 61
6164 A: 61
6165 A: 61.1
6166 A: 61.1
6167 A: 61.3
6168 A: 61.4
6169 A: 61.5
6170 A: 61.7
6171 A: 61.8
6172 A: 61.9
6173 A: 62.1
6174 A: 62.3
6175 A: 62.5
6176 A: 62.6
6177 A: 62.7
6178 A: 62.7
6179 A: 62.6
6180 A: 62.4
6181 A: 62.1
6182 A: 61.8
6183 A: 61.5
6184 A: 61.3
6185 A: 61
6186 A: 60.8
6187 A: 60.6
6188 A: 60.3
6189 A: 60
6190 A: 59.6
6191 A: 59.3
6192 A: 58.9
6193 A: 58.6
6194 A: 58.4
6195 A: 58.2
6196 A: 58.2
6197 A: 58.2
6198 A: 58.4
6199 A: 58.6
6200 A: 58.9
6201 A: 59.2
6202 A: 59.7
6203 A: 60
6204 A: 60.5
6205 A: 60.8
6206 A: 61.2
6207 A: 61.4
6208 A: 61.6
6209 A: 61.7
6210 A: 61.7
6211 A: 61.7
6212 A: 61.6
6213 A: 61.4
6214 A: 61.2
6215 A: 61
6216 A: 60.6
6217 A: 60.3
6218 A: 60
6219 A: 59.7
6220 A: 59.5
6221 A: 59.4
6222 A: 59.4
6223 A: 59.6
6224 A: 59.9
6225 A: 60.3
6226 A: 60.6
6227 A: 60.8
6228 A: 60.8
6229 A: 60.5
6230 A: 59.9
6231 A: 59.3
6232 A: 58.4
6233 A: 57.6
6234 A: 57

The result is 0.7 A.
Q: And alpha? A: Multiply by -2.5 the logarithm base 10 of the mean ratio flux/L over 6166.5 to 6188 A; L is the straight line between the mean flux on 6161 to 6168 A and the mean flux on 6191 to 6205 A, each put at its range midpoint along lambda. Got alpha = -0.027 mag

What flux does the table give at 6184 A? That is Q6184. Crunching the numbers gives 61.3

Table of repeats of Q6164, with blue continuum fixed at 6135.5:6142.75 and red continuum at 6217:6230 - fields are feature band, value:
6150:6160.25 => 0.24 A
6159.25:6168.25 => 0.26 A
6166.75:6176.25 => 0.09 A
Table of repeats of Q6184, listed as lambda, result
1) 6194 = 58.4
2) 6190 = 59.6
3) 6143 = 65.1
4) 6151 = 63.4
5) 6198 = 58.4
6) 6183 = 61.5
